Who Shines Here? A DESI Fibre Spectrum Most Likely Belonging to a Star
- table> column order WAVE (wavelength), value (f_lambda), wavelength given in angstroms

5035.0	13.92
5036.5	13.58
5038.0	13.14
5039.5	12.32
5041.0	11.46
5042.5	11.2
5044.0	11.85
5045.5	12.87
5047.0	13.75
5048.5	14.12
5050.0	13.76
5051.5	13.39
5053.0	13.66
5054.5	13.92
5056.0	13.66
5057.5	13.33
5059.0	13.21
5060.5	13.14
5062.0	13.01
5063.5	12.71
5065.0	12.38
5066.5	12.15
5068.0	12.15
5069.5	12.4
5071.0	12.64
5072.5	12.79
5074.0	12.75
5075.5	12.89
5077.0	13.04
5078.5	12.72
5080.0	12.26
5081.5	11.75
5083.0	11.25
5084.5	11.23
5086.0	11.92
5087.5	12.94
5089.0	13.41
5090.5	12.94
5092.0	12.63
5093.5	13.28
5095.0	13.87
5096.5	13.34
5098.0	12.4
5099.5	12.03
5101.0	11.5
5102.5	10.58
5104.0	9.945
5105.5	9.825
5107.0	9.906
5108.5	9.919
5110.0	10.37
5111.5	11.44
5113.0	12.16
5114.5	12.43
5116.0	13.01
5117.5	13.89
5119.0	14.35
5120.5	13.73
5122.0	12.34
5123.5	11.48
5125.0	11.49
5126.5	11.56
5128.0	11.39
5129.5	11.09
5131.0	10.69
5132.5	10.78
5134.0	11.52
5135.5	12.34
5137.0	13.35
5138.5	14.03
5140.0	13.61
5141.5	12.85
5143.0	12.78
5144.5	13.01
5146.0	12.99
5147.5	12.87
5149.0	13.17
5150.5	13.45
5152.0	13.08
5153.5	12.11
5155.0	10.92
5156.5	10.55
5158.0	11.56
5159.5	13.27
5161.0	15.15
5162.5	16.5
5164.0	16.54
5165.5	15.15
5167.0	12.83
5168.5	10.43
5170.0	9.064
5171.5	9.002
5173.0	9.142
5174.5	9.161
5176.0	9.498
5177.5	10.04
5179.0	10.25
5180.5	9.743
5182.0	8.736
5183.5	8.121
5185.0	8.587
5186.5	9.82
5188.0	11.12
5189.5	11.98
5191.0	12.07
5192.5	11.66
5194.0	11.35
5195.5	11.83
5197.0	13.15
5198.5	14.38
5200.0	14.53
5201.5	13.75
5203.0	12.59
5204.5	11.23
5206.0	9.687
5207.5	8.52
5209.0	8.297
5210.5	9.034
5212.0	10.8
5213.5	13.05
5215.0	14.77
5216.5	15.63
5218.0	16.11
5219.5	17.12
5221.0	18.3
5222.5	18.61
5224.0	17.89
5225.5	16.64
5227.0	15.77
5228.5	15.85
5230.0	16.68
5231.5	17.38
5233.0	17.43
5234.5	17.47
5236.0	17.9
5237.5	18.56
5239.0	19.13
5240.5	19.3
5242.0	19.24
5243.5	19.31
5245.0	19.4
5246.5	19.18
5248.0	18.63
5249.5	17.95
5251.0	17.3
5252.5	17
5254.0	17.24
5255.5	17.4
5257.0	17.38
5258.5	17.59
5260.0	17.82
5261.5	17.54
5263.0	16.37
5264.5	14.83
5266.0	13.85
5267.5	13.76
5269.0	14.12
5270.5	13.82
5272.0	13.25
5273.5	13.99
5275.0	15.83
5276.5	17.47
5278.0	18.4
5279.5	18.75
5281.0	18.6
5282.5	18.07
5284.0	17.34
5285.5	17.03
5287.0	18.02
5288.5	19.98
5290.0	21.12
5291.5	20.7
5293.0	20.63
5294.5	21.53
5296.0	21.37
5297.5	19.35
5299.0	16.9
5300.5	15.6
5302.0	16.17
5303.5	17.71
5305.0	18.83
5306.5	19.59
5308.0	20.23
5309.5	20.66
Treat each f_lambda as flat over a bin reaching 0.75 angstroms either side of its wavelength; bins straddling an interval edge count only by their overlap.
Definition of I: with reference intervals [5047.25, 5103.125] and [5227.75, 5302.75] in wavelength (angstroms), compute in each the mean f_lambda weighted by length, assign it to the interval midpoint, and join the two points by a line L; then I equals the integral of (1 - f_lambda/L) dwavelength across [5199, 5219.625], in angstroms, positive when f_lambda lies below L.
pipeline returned 4.8 angstroms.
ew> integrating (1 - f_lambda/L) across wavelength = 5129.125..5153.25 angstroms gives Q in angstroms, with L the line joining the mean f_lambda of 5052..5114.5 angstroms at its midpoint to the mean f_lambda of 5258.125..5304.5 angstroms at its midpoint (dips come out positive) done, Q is 2.0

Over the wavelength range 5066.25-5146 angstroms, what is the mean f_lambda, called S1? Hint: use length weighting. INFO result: 12.2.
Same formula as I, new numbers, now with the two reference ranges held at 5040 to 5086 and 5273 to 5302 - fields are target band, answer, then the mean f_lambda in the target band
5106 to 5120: 2.1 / 11.9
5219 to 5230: -0.2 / 17.1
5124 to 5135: 2.4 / 11.2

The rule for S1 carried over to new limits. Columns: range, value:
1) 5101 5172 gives 12.2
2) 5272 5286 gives 17.1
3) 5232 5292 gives 17.4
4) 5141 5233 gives 12.7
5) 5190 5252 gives 15.3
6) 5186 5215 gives 11.6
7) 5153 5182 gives 11.5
